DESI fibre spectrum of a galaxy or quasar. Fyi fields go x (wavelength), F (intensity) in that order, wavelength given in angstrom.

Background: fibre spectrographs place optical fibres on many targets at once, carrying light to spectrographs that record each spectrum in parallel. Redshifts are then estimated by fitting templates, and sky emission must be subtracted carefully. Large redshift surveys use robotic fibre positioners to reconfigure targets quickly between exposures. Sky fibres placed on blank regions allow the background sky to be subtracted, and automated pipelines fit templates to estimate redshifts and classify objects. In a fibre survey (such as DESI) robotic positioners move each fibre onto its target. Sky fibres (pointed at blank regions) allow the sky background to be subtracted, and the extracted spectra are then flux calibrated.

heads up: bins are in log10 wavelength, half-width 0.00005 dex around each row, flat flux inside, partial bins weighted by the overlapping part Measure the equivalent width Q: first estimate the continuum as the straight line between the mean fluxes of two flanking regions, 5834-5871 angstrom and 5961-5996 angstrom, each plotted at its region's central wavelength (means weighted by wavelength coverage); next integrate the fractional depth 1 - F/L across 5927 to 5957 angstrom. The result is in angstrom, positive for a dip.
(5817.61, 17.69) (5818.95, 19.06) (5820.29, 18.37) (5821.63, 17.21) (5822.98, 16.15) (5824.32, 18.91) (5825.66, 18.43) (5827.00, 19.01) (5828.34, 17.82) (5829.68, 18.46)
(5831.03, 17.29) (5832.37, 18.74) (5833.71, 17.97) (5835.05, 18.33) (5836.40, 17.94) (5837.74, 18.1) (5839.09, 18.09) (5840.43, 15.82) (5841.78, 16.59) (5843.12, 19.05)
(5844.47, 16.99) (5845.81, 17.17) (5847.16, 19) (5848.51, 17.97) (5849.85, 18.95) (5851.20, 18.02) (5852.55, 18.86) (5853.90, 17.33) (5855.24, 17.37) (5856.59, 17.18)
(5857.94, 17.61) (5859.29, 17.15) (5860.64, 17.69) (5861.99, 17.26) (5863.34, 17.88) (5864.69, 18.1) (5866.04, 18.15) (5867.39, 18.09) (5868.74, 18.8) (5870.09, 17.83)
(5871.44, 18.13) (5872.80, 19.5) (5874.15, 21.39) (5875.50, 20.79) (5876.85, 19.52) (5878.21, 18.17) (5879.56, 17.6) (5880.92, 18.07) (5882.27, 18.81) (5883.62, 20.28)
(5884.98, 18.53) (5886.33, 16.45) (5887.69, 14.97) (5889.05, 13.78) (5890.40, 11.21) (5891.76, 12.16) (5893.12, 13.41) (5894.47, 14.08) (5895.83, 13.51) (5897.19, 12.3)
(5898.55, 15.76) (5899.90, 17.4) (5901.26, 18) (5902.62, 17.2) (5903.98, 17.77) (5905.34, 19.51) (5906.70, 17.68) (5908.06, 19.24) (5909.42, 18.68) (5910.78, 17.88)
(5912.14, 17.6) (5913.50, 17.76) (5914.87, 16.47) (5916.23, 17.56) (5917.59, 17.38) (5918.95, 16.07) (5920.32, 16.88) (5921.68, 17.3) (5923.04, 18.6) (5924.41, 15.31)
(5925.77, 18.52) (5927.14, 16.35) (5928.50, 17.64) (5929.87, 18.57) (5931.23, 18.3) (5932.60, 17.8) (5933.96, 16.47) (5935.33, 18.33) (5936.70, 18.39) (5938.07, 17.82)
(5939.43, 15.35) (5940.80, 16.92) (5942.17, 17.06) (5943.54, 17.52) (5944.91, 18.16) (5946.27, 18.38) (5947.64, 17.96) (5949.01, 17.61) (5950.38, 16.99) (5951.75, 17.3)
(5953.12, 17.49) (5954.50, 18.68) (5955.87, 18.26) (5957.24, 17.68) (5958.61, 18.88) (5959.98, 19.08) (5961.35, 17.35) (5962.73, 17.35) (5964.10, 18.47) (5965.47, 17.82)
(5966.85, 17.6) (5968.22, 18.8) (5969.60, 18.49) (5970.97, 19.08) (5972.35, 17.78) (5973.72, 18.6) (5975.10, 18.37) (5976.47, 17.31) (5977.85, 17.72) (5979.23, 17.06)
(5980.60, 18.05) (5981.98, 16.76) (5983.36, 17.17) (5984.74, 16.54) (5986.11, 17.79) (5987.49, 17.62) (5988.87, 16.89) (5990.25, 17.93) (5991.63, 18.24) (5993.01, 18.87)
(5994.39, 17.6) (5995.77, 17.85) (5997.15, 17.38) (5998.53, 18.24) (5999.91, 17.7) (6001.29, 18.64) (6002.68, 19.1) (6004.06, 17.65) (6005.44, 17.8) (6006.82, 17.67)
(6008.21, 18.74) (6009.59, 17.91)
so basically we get 0.3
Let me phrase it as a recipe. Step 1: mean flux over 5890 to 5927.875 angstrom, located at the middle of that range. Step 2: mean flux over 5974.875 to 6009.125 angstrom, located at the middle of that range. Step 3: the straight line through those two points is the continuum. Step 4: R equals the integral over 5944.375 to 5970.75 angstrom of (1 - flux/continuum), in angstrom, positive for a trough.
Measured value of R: -1.2 angstrom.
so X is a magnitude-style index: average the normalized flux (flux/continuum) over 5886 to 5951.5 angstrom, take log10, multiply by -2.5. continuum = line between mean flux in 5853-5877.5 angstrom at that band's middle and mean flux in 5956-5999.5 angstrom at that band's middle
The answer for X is 0.08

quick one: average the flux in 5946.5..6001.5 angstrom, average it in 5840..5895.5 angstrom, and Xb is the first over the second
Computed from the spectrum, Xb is 1.03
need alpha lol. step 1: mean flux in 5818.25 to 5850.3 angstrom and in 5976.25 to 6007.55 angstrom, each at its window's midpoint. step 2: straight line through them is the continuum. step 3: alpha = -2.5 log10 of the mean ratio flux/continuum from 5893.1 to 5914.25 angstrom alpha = 0.06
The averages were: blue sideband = 18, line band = 16.8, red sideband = 17.7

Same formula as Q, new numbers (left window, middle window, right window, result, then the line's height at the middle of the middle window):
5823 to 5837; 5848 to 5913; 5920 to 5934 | 1.72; 17.8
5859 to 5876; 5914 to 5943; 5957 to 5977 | 1.63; 18.3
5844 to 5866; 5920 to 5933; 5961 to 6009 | 0.23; 17.9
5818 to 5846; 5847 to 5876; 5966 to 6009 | -0.65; 17.9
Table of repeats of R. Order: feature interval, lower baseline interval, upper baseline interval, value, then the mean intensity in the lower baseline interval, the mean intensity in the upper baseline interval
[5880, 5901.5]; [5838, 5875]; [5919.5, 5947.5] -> 2.7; 18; 17.5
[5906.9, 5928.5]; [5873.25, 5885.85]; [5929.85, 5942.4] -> 0.7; 19.2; 17.5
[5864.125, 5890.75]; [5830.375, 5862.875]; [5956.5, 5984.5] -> -0.3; 17.8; 17.9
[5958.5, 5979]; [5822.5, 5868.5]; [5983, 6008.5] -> -0.3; 17.9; 17.9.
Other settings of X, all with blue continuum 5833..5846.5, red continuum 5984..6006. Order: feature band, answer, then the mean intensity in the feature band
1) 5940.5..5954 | 0.01 mag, 17.6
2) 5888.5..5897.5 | 0.34 mag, 12.9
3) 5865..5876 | -0.08 mag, 19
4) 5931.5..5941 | 0.03 mag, 17.4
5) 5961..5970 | -0.01 mag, 18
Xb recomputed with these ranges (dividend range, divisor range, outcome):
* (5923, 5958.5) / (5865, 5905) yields 1.04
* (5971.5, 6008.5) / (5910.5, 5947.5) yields 1.02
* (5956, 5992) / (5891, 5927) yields 1.07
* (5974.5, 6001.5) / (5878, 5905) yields 1.11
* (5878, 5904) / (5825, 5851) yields 0.88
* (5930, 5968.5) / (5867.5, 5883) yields 0.94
